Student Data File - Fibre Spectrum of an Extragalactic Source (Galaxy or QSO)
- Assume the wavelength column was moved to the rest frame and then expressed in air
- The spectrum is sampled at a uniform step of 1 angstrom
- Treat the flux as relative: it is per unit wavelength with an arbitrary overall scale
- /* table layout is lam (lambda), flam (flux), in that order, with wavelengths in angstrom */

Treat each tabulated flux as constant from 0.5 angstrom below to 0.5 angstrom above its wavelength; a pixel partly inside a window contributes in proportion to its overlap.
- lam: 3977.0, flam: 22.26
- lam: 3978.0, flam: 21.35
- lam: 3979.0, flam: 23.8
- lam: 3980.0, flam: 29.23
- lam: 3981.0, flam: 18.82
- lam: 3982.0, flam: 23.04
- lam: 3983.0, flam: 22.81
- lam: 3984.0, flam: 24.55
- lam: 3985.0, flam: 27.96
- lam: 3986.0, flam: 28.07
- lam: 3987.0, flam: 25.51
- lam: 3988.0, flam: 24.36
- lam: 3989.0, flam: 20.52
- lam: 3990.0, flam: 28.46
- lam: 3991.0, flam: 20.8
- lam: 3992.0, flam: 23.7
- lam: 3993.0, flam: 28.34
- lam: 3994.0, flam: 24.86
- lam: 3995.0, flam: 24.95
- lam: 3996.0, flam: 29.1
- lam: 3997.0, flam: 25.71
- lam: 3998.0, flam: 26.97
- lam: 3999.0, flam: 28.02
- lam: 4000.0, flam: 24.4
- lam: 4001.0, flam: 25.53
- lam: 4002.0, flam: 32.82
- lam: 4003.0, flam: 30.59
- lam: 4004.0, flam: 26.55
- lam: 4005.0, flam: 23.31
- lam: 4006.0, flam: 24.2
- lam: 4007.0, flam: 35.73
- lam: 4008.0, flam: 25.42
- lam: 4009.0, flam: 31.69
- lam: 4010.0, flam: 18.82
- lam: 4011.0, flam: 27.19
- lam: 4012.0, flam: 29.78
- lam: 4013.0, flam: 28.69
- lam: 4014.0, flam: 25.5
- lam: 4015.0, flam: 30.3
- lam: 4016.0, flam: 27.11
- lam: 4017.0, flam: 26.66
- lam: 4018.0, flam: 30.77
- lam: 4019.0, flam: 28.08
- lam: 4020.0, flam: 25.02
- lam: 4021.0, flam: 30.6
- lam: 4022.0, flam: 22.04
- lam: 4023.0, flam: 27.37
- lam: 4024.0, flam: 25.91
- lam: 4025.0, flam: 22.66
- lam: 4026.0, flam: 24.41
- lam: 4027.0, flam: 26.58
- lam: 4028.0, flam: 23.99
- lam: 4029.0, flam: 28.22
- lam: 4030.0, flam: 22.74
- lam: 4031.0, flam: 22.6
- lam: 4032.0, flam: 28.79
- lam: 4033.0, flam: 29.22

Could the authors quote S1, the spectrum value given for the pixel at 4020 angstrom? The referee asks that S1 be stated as 25.02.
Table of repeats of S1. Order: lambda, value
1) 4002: 32.82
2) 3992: 23.7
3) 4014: 25.5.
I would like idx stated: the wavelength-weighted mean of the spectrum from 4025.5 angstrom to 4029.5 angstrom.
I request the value 25.8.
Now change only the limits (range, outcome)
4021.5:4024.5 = 25.1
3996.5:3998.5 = 26.3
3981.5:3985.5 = 24.6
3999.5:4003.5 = 28.3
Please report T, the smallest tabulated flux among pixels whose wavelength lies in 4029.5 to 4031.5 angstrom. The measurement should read 22.6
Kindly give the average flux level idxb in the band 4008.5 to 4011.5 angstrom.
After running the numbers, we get 25.9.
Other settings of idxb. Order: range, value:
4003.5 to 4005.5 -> 24.9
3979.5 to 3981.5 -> 24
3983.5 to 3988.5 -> 26.1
